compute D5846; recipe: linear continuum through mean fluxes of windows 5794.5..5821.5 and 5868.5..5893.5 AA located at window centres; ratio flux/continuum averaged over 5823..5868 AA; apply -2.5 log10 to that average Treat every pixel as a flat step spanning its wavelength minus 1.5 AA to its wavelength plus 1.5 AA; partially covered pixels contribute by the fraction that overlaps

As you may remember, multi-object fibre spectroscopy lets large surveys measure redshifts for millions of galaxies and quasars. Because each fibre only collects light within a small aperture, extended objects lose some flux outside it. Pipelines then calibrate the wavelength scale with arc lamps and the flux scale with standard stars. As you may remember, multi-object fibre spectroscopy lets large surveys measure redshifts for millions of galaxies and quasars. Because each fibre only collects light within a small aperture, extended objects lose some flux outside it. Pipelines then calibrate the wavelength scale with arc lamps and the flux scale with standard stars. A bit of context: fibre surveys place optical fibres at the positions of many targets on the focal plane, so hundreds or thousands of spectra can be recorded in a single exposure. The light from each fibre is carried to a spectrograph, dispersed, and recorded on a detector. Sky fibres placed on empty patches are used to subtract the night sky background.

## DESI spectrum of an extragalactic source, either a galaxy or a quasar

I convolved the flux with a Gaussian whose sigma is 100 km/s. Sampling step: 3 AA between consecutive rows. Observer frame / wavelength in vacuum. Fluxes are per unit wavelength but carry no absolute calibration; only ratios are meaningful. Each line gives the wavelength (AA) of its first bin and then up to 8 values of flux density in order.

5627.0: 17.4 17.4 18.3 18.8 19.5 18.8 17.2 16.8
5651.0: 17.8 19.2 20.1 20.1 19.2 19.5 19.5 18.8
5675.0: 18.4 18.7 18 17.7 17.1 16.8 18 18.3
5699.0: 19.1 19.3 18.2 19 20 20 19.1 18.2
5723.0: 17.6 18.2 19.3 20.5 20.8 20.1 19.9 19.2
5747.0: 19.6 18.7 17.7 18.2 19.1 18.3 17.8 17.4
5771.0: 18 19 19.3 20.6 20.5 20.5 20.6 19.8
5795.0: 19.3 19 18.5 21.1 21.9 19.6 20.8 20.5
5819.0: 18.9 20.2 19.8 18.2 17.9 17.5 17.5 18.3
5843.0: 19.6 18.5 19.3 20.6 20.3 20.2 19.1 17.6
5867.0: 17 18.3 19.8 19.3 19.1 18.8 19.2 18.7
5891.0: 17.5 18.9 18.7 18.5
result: 0.03 mag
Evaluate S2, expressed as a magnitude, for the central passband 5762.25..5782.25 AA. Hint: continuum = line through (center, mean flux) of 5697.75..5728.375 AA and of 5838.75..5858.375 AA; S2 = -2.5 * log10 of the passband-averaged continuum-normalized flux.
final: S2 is 0.02 mag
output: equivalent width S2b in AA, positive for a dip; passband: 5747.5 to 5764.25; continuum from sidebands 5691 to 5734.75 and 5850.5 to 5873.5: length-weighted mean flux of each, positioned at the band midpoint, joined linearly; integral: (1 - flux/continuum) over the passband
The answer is 0.5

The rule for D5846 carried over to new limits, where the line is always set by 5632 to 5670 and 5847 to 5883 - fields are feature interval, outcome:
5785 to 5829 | -0.05 mag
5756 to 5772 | 0.05 mag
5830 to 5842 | 0.07 mag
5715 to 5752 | -0.02 mag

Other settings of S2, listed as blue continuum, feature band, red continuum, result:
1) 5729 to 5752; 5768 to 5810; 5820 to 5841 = -0.04 mag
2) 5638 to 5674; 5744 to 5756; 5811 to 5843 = 0.02 mag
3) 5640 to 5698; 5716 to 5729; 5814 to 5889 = 0.01 mag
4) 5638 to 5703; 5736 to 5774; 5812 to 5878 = 0.00 mag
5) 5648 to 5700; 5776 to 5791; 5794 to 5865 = -0.07 mag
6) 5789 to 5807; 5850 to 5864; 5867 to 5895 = -0.04 mag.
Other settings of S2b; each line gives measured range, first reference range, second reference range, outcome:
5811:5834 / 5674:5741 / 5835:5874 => -0.6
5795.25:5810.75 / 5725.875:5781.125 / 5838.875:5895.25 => -0.8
